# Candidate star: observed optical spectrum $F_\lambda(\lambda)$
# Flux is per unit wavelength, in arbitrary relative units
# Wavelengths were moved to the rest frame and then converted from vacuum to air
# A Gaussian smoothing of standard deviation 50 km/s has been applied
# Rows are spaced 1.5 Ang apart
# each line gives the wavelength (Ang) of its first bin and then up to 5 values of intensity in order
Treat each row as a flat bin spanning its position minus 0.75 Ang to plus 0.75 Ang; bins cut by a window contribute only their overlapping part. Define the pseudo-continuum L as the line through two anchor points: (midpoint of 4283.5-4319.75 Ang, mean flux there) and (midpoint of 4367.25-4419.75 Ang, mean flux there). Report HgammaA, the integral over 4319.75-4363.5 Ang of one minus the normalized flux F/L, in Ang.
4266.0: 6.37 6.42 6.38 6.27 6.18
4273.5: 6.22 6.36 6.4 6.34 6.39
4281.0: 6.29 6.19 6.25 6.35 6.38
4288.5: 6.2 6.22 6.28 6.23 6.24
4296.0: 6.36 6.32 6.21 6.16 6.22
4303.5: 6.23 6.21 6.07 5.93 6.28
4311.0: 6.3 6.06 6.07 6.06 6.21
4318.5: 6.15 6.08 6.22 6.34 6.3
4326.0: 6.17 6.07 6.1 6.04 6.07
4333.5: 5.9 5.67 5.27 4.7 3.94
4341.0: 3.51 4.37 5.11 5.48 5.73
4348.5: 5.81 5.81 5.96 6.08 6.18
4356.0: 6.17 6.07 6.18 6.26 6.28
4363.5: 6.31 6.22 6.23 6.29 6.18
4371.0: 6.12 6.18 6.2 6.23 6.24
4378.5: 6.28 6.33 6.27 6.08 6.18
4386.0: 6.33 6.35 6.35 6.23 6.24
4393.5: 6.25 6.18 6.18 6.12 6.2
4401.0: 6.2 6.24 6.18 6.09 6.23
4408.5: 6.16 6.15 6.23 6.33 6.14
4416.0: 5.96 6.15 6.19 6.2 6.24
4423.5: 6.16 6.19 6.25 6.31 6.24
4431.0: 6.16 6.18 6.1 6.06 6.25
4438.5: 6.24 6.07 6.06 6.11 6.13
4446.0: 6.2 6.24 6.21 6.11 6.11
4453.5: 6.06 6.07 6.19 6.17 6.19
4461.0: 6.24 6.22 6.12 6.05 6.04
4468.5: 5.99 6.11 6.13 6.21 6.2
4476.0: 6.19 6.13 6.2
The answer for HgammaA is 3.4 Ang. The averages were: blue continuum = 6.21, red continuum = 6.21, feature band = 5.73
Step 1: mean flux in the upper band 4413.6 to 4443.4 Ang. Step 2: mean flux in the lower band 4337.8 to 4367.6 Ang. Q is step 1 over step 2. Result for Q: 1.09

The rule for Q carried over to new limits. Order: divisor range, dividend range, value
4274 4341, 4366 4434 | 1.02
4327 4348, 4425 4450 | 1.17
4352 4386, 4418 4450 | 1.00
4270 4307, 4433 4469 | 0.98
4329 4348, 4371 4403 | 1.20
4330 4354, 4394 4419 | 1.16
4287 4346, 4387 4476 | 1.05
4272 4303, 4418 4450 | 0.98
